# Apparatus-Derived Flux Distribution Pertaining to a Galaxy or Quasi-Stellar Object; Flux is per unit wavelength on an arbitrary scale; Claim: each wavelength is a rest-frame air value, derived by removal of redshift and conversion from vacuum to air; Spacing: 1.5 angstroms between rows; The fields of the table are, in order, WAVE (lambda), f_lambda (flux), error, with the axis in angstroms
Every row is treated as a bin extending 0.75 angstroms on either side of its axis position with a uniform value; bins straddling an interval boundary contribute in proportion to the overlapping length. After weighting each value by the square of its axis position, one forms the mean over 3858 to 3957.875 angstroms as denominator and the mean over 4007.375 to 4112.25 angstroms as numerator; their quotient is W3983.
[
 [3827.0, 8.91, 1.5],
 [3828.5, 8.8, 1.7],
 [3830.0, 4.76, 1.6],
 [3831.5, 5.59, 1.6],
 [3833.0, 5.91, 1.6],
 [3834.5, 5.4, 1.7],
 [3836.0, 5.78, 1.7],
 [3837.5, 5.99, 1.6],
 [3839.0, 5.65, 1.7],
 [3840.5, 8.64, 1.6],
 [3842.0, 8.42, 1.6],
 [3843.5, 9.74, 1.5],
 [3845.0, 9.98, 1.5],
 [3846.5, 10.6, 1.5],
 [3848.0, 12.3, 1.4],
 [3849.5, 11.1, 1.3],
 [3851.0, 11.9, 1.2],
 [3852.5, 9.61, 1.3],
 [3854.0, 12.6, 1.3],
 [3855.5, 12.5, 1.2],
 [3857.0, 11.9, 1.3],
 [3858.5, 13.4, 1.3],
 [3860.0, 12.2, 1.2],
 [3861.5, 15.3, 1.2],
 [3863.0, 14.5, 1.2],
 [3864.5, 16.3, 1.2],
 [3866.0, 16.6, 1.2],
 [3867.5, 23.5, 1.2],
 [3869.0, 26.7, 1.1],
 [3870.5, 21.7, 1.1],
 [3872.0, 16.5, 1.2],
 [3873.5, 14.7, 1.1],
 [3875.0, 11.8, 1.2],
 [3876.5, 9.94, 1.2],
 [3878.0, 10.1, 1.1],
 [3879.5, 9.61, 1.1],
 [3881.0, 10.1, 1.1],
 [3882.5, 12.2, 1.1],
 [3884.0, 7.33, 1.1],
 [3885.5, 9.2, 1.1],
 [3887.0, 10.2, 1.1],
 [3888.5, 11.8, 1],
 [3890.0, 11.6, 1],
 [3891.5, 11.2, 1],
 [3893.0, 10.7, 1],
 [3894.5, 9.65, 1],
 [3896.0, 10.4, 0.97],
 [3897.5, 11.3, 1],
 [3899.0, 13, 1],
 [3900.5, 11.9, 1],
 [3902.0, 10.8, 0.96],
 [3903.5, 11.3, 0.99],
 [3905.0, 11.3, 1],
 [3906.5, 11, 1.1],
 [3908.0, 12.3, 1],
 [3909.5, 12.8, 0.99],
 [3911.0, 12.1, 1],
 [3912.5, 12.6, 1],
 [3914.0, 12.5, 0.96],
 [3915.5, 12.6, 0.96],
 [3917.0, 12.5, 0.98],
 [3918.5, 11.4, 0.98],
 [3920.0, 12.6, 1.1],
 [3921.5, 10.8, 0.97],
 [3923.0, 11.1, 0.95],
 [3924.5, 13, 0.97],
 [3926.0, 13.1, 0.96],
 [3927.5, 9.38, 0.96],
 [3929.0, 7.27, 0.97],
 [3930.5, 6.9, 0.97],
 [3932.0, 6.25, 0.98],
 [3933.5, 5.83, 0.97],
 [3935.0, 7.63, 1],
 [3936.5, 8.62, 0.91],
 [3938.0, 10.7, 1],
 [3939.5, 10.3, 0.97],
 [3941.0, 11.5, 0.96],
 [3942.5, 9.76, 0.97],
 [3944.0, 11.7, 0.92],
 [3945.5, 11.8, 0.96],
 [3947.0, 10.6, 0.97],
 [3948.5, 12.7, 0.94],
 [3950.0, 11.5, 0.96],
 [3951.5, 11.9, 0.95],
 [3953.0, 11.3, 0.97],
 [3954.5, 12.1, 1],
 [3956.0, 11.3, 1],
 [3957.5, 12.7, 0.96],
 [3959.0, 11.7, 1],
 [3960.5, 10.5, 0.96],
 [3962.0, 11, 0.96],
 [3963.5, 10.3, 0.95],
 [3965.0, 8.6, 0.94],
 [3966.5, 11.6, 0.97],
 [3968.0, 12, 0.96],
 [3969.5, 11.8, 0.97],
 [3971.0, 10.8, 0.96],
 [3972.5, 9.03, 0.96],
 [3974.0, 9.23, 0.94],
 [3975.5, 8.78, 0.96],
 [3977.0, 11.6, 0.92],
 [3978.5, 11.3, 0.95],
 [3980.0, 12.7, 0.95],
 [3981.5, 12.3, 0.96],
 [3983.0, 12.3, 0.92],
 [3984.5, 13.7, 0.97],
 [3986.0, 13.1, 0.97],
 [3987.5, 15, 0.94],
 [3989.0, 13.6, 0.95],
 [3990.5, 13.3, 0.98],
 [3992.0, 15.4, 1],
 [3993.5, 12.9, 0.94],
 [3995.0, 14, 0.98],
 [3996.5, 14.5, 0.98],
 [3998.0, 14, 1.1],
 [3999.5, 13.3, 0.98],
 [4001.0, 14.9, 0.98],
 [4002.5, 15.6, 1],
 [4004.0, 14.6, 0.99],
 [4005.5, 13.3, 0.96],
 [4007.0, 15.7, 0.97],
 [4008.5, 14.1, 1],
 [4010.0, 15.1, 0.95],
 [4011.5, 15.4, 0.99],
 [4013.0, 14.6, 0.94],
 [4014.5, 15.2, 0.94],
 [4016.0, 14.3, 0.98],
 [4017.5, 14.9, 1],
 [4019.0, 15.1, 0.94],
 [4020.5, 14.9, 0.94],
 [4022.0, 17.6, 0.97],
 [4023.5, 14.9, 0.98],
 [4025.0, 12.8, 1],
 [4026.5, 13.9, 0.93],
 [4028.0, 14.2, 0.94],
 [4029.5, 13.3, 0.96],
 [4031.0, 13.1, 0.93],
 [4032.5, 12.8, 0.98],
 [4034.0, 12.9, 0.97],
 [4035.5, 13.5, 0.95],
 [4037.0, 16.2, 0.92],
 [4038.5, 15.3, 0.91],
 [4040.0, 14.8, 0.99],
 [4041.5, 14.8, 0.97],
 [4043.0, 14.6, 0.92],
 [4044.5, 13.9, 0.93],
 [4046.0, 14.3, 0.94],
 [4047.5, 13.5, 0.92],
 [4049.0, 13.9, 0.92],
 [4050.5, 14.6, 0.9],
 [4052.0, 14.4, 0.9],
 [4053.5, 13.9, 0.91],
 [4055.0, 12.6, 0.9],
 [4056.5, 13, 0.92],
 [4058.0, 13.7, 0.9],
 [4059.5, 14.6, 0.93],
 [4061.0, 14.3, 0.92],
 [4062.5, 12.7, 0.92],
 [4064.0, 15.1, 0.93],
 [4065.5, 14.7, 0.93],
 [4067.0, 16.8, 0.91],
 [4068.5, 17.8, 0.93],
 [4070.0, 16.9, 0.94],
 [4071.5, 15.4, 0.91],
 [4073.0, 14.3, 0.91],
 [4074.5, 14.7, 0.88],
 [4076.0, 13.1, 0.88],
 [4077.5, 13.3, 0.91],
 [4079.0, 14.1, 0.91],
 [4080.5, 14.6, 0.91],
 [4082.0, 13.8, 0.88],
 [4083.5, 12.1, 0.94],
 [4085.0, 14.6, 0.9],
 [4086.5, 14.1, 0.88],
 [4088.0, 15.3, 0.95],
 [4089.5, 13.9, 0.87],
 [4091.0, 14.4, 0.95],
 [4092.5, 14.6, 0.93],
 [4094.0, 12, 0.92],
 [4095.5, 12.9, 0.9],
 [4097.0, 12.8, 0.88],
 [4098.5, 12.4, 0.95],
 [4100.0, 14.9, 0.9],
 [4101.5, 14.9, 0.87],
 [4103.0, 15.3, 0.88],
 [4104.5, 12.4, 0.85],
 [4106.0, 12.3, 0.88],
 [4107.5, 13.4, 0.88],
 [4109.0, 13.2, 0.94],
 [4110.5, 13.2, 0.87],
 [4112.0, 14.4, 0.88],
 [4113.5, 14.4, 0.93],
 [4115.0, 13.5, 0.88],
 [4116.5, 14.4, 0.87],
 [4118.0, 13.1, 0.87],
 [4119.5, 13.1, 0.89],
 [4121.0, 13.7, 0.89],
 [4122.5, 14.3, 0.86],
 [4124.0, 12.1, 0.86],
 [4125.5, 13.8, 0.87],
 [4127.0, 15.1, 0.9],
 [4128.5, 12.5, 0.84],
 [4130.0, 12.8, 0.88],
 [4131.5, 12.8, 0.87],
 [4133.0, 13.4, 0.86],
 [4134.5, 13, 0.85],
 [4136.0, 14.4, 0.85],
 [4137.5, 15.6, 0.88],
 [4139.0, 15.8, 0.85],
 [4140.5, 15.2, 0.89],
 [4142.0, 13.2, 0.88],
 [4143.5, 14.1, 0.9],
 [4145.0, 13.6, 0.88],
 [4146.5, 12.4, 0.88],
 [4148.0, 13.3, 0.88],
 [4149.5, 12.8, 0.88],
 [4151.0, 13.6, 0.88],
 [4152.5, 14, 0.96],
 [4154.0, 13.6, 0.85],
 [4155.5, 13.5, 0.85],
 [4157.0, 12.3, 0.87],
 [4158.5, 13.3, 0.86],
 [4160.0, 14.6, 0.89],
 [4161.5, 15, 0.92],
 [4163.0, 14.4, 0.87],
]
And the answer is 1.29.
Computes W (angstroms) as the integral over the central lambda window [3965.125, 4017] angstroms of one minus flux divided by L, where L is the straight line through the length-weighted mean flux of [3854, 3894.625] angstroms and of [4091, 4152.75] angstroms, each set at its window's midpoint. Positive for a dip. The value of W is 1.4 angstroms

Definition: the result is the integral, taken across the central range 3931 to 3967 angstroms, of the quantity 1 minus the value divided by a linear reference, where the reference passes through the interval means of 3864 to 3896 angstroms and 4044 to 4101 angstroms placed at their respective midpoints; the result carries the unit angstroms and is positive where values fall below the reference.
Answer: 8.3 angstroms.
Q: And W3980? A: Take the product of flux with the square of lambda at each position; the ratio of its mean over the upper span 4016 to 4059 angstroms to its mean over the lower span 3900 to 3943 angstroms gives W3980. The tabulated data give 1.41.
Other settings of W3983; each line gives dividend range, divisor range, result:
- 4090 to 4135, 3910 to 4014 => 1.22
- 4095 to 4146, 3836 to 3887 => 1.26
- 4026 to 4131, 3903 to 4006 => 1.28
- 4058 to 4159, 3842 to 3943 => 1.31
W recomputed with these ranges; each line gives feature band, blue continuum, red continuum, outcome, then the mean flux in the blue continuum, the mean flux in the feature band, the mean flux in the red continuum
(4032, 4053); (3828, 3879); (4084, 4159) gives -1.84 angstroms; 11.8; 14.3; 13.7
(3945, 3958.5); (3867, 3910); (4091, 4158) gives 1.09 angstroms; 12.5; 11.8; 13.6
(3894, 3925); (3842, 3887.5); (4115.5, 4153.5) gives 3.32 angstroms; 13.1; 11.8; 13.7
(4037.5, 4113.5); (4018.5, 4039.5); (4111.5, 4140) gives -0.36 angstroms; 14.3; 14.1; 13.8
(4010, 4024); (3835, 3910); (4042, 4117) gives -1.84 angstroms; 12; 15.2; 14.1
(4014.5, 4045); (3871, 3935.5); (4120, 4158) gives -4.94 angstroms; 11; 14.4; 13.6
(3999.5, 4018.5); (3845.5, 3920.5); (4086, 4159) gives -2.29 angstroms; 12.6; 14.8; 13.7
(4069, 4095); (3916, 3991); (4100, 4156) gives -2.46 angstroms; 11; 14.2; 13.7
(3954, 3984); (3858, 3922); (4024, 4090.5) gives 5.30 angstroms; 12.8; 11.1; 14.2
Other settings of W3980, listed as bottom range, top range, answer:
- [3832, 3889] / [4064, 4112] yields 1.34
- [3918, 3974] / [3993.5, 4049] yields 1.42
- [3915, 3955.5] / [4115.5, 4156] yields 1.43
